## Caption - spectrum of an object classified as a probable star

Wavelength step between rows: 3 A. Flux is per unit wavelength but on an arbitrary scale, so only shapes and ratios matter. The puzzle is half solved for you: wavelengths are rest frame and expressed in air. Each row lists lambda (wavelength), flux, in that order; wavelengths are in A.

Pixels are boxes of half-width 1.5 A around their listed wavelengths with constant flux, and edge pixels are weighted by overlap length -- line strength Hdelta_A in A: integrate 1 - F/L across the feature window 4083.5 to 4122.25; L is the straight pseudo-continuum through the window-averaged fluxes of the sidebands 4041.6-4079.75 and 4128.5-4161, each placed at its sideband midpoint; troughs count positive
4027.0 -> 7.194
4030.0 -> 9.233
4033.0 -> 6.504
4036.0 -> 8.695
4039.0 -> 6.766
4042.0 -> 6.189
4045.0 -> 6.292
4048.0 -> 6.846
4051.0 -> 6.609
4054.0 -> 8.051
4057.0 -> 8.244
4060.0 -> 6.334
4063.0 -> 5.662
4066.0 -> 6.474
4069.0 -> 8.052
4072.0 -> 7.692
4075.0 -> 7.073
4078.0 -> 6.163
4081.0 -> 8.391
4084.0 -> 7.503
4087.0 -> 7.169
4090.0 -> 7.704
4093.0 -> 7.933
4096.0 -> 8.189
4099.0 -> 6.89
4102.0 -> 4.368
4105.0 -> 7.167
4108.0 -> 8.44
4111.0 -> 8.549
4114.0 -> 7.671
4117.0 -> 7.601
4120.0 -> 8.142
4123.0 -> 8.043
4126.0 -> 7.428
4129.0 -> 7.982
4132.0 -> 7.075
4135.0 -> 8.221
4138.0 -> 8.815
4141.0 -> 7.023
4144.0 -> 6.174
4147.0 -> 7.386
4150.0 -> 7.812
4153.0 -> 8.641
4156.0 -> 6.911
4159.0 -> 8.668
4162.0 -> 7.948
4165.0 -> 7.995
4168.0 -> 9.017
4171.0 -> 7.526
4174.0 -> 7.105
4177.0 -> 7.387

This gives -0.96 A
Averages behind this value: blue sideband 6.93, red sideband 7.7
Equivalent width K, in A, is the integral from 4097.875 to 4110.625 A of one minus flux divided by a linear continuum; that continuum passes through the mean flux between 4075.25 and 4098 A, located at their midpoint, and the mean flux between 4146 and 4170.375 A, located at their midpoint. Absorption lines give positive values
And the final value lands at 1.3 A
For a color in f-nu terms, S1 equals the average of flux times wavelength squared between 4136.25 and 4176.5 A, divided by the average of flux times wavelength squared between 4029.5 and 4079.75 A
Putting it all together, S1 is 1.15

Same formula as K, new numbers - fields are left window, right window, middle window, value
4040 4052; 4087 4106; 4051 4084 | -2.31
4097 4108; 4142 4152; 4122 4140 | -2.42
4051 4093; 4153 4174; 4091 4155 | 0.66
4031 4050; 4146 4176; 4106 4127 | -1.20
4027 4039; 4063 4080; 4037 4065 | 2.43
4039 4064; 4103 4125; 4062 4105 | 1.30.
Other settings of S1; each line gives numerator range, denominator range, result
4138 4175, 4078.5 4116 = 1.07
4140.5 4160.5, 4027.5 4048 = 1.10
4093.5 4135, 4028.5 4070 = 1.09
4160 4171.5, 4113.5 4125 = 1.07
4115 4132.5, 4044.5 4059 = 1.11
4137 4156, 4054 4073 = 1.10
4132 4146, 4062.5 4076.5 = 1.09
